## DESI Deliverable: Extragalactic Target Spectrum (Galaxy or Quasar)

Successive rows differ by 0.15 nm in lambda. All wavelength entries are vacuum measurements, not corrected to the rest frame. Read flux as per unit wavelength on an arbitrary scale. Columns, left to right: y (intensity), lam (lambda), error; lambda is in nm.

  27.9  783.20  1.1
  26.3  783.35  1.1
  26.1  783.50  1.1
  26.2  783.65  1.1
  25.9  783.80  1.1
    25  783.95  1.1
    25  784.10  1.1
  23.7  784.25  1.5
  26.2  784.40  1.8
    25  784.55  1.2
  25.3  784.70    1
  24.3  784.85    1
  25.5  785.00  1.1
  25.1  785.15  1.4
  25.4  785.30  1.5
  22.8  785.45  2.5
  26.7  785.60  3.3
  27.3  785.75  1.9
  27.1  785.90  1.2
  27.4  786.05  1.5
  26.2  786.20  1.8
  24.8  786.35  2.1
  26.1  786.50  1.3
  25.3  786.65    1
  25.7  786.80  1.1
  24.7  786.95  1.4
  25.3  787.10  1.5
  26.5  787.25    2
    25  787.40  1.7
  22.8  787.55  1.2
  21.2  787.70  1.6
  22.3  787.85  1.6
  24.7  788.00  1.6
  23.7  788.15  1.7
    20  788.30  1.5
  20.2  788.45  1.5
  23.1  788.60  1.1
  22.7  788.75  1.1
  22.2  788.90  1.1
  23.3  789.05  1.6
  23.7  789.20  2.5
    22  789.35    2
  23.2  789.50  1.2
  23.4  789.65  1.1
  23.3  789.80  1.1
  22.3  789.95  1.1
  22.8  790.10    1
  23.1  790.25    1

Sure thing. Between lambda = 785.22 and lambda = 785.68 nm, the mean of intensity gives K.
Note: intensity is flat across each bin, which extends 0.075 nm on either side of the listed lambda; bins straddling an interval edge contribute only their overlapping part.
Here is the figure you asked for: 25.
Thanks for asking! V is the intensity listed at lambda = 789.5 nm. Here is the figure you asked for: 23.2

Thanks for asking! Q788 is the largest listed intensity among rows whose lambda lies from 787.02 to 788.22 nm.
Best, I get 26.5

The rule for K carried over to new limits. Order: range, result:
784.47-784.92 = 24.9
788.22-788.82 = 21.5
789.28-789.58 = 22.6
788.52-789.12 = 22.8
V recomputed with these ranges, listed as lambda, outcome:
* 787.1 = 25.3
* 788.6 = 23.1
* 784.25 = 23.7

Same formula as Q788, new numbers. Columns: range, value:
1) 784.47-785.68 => 26.7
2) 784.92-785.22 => 25.5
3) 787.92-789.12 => 24.7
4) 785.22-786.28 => 27.4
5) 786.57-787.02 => 25.7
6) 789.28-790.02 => 23.4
